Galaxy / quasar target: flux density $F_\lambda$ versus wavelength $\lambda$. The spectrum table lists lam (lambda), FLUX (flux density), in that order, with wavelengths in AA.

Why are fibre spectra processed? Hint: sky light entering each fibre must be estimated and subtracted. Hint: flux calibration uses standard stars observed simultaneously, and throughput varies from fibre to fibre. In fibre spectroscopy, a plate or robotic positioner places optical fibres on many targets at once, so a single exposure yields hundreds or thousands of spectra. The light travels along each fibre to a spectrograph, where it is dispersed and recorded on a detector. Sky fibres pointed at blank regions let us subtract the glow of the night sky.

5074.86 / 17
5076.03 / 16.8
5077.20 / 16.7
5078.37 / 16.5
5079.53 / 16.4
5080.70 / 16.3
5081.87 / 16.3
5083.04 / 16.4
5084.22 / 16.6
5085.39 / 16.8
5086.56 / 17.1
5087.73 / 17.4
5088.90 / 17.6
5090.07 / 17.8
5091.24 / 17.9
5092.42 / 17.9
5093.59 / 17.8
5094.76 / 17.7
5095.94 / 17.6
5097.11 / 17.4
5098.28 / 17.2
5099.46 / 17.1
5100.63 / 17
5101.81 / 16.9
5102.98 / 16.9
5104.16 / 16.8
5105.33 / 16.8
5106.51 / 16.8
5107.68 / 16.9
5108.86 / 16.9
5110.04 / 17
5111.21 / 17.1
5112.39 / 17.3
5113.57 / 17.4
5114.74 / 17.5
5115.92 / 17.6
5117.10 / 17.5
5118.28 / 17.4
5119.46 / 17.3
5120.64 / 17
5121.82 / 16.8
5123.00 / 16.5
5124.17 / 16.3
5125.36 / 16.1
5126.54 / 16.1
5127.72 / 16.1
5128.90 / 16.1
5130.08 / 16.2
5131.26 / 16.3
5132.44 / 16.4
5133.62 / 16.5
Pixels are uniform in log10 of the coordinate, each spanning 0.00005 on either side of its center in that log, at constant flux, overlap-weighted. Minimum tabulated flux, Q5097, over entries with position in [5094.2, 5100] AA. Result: 17.1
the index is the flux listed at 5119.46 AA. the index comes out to 17.3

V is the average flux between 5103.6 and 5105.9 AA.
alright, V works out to 16.8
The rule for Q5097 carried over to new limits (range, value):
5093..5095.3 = 17.7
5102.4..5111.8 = 16.8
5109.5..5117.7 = 17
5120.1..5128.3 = 16.1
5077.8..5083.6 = 16.3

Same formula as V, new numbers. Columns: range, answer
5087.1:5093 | 17.7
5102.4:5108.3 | 16.8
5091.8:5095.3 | 17.8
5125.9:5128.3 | 16.1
